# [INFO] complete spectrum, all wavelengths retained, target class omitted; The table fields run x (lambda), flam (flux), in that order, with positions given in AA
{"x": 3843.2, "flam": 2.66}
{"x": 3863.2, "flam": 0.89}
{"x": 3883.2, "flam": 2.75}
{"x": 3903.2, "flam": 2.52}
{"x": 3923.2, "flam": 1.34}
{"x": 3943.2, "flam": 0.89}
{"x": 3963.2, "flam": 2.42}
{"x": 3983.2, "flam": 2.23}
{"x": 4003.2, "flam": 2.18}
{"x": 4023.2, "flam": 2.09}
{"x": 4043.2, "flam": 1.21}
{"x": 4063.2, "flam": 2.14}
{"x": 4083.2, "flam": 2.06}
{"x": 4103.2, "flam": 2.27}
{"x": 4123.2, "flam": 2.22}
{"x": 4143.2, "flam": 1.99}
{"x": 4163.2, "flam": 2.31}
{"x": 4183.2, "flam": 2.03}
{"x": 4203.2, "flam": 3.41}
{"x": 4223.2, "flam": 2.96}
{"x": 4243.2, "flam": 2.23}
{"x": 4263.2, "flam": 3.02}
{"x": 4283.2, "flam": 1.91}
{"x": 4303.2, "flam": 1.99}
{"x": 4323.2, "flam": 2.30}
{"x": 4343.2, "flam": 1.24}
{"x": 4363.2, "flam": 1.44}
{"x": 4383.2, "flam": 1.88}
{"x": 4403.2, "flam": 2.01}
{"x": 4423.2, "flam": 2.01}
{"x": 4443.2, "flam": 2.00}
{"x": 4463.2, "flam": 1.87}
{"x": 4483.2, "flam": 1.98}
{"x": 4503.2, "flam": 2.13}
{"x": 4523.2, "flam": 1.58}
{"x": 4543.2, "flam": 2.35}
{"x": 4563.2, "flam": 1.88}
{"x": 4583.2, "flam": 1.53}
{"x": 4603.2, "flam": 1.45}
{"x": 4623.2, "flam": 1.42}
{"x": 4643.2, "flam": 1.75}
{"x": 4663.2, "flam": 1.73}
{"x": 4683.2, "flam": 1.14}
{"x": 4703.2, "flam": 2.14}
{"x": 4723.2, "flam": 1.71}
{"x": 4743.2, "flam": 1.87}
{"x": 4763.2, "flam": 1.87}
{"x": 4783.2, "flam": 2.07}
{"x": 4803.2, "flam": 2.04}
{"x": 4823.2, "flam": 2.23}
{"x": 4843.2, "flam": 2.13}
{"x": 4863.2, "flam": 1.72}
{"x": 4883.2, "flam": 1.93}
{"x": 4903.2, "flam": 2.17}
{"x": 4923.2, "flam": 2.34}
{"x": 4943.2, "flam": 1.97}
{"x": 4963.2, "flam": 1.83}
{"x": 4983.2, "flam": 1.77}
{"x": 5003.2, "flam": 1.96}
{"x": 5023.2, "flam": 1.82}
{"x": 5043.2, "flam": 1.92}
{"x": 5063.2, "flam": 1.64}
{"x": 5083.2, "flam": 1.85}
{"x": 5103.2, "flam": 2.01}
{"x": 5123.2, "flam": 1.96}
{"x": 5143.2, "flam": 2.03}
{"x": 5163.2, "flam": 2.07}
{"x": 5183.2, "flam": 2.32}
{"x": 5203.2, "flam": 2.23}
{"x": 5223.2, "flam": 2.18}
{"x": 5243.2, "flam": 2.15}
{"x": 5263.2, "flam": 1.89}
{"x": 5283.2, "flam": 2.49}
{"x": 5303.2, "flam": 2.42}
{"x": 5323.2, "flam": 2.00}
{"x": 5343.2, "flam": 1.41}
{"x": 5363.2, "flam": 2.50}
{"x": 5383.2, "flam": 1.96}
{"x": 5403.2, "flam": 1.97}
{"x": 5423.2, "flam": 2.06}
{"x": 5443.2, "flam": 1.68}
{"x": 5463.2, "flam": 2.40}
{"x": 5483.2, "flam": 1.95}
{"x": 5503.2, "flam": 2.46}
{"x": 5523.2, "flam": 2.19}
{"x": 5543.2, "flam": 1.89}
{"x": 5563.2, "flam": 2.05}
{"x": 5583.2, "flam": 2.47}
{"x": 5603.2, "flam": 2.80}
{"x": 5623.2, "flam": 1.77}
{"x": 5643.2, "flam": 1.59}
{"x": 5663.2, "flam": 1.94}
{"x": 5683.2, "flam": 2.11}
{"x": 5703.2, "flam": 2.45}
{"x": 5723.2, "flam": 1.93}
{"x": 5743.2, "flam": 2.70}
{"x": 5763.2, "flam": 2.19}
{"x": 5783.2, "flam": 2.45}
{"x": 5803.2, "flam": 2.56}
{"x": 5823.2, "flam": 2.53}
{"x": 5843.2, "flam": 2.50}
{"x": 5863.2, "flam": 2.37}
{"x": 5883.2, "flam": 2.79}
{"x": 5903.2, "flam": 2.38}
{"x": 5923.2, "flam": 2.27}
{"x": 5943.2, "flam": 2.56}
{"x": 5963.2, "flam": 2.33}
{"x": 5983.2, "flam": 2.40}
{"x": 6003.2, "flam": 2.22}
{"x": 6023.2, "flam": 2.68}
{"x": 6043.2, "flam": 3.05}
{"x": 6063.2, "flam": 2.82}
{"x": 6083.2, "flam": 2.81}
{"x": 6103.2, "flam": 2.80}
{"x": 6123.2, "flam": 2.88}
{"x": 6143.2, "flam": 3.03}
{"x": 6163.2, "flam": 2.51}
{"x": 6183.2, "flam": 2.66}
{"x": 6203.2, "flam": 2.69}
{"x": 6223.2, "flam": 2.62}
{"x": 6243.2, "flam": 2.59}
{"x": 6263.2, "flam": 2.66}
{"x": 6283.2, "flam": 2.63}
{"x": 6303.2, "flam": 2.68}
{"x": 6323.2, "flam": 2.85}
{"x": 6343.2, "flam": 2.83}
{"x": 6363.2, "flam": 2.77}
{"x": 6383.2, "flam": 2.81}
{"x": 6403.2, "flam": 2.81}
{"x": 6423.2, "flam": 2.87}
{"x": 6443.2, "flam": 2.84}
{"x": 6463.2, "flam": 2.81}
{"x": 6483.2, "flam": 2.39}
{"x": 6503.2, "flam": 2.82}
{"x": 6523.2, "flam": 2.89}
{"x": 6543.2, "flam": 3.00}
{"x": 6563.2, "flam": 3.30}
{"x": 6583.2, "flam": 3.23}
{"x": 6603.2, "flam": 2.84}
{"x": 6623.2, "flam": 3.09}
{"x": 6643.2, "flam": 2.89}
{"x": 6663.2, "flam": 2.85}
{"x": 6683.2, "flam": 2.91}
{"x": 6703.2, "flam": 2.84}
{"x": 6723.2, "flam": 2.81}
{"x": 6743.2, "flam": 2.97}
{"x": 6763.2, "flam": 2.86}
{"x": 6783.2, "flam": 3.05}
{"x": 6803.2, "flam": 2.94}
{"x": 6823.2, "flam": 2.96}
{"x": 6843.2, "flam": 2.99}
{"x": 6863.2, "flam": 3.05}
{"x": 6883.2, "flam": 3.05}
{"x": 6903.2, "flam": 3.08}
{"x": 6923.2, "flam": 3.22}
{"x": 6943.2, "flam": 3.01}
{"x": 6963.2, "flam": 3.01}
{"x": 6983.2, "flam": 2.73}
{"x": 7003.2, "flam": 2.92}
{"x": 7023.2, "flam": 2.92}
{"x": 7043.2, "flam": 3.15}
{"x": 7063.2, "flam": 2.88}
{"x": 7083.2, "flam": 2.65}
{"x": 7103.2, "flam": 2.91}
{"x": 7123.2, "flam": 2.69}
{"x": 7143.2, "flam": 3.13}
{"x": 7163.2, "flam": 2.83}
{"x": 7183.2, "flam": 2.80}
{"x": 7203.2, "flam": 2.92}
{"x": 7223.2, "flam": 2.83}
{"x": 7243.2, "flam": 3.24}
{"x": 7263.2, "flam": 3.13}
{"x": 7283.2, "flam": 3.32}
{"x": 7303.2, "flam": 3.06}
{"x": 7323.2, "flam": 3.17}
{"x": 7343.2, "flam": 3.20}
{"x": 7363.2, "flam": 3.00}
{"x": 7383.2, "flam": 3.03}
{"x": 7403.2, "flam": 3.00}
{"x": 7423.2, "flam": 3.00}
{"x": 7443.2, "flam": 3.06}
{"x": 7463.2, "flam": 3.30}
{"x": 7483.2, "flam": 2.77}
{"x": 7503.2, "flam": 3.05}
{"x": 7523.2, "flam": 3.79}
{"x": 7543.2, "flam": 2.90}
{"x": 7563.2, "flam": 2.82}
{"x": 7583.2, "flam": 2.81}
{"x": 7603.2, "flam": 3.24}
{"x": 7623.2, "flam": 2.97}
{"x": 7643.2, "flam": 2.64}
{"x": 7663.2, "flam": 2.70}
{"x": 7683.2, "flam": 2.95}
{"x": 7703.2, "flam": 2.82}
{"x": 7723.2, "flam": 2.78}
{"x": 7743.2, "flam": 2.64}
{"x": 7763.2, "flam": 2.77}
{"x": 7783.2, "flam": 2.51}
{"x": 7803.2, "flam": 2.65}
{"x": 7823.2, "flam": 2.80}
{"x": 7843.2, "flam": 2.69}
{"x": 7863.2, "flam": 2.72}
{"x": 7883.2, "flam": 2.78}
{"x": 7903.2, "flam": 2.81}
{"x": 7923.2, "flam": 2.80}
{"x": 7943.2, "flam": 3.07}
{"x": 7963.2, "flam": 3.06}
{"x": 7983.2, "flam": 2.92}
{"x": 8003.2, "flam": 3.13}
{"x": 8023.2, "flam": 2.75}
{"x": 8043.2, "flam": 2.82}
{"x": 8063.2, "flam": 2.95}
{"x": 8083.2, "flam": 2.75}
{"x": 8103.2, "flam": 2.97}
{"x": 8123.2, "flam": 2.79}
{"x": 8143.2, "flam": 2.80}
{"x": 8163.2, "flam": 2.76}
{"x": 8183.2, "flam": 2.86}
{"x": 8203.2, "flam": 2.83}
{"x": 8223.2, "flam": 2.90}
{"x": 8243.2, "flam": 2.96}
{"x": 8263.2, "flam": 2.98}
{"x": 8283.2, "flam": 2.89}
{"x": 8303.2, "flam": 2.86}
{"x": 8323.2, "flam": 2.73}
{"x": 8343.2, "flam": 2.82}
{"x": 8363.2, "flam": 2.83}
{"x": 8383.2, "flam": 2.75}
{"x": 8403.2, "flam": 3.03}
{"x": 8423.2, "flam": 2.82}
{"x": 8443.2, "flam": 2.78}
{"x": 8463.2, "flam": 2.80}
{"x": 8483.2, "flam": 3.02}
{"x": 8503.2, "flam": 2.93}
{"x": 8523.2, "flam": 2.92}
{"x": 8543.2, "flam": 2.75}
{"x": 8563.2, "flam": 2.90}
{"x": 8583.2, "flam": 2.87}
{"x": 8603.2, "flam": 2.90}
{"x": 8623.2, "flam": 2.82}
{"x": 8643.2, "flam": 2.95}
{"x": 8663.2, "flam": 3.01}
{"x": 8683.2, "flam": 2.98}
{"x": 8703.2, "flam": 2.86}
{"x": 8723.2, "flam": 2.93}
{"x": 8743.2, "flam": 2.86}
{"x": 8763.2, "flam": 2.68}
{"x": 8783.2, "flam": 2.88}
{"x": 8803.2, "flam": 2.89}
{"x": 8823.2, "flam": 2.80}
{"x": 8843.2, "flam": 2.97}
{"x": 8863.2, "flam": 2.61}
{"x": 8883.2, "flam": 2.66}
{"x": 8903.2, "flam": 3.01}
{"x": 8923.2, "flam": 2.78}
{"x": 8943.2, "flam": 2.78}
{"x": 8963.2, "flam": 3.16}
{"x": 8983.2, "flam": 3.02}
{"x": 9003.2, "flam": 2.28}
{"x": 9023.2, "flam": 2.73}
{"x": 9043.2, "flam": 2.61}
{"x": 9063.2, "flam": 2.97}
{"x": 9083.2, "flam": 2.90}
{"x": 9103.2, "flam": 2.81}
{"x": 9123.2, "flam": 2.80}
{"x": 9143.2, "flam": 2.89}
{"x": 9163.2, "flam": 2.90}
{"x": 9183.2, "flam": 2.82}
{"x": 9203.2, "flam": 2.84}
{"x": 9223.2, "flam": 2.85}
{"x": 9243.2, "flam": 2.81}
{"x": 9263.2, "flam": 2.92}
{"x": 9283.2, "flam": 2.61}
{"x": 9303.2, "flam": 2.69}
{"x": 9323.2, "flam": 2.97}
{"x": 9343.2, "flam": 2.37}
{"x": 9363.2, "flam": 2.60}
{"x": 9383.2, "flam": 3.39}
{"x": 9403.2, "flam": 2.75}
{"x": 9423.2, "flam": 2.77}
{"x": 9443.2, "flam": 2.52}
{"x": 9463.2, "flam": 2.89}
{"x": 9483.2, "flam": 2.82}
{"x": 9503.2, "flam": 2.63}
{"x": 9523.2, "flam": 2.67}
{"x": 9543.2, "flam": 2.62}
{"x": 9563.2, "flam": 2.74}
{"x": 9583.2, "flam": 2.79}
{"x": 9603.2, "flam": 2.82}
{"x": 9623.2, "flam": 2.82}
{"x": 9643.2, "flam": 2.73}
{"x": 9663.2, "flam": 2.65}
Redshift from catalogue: 0.504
